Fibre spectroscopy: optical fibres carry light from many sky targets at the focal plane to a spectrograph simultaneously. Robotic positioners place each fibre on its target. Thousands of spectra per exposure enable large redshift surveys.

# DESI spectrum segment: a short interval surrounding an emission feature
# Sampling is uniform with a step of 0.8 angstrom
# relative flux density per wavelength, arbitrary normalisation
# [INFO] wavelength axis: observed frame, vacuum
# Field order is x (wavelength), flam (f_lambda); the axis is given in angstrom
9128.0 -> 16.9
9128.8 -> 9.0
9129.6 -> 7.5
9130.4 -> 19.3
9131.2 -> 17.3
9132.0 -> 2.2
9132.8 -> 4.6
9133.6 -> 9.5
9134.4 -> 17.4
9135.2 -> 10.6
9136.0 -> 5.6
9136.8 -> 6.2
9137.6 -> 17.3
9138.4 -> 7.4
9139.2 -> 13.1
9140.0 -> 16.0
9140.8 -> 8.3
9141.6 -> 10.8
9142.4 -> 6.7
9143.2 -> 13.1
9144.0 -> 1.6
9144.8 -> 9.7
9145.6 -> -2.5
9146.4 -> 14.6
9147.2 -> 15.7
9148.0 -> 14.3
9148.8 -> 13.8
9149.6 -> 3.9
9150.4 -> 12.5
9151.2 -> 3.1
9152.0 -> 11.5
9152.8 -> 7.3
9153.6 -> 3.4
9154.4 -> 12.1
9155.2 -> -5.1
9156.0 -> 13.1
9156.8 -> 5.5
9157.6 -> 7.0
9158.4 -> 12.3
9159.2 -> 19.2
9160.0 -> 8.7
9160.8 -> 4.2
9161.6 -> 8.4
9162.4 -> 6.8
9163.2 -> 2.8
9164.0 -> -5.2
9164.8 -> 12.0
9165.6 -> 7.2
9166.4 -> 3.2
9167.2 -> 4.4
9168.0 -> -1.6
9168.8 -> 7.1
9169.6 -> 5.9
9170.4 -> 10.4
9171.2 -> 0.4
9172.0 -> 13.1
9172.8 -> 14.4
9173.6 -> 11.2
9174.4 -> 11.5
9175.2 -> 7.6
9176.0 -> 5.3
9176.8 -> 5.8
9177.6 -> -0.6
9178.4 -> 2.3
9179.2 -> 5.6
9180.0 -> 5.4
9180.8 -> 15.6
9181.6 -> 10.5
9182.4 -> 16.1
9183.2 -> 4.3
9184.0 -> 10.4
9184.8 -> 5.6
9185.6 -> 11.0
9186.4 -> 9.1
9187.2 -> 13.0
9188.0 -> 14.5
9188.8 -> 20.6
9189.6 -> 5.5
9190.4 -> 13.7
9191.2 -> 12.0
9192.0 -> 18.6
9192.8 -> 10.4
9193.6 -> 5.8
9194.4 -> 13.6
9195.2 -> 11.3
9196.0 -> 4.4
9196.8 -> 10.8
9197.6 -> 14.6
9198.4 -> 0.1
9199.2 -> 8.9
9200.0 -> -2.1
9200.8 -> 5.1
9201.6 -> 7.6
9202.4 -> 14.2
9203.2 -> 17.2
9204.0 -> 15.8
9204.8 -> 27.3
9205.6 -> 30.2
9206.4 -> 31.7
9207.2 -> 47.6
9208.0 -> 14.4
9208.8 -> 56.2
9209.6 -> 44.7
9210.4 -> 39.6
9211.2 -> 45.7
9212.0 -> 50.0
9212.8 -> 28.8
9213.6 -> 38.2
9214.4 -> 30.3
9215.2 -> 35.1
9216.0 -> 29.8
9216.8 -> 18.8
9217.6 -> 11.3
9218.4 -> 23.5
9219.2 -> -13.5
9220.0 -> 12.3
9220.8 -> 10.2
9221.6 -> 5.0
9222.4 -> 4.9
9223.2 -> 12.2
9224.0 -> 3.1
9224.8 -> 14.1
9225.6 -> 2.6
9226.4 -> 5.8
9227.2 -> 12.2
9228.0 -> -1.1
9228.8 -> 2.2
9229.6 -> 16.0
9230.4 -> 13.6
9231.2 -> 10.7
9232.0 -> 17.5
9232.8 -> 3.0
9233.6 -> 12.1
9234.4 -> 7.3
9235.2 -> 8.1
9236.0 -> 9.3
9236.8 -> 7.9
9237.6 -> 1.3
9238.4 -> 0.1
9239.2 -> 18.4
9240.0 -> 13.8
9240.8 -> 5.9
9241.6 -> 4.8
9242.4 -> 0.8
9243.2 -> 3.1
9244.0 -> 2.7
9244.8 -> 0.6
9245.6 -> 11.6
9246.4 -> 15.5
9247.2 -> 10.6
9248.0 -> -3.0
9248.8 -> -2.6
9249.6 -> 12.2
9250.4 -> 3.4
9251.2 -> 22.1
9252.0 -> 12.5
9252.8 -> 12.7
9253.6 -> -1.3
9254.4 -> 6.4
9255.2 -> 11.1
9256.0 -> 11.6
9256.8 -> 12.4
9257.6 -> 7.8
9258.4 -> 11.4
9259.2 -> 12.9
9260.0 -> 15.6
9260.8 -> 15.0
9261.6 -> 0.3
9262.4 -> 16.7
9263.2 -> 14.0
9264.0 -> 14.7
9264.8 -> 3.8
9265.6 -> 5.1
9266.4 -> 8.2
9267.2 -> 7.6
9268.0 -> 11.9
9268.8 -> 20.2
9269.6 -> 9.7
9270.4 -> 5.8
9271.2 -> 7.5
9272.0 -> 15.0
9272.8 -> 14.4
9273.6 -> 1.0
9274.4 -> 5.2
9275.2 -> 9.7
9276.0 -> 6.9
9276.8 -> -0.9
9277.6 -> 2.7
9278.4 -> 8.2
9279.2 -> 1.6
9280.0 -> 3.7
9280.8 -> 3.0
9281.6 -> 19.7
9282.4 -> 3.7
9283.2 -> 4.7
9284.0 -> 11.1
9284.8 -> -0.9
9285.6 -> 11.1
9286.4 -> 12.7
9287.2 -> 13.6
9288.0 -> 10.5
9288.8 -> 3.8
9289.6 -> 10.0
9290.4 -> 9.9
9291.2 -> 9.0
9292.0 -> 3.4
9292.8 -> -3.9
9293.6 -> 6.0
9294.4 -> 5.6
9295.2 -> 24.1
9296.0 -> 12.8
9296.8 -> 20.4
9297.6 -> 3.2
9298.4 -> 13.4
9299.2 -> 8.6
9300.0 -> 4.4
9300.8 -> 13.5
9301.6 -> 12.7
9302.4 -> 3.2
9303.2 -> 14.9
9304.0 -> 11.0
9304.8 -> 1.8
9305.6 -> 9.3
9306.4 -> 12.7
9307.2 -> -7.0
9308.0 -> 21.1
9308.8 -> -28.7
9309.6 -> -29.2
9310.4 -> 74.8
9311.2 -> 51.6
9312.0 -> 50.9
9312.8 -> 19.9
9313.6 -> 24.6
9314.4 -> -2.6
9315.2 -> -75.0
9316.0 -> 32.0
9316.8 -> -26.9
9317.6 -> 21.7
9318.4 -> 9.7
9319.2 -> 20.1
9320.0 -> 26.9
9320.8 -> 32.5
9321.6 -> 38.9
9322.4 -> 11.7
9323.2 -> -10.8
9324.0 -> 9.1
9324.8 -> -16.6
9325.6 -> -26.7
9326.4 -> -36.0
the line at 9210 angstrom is H-beta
